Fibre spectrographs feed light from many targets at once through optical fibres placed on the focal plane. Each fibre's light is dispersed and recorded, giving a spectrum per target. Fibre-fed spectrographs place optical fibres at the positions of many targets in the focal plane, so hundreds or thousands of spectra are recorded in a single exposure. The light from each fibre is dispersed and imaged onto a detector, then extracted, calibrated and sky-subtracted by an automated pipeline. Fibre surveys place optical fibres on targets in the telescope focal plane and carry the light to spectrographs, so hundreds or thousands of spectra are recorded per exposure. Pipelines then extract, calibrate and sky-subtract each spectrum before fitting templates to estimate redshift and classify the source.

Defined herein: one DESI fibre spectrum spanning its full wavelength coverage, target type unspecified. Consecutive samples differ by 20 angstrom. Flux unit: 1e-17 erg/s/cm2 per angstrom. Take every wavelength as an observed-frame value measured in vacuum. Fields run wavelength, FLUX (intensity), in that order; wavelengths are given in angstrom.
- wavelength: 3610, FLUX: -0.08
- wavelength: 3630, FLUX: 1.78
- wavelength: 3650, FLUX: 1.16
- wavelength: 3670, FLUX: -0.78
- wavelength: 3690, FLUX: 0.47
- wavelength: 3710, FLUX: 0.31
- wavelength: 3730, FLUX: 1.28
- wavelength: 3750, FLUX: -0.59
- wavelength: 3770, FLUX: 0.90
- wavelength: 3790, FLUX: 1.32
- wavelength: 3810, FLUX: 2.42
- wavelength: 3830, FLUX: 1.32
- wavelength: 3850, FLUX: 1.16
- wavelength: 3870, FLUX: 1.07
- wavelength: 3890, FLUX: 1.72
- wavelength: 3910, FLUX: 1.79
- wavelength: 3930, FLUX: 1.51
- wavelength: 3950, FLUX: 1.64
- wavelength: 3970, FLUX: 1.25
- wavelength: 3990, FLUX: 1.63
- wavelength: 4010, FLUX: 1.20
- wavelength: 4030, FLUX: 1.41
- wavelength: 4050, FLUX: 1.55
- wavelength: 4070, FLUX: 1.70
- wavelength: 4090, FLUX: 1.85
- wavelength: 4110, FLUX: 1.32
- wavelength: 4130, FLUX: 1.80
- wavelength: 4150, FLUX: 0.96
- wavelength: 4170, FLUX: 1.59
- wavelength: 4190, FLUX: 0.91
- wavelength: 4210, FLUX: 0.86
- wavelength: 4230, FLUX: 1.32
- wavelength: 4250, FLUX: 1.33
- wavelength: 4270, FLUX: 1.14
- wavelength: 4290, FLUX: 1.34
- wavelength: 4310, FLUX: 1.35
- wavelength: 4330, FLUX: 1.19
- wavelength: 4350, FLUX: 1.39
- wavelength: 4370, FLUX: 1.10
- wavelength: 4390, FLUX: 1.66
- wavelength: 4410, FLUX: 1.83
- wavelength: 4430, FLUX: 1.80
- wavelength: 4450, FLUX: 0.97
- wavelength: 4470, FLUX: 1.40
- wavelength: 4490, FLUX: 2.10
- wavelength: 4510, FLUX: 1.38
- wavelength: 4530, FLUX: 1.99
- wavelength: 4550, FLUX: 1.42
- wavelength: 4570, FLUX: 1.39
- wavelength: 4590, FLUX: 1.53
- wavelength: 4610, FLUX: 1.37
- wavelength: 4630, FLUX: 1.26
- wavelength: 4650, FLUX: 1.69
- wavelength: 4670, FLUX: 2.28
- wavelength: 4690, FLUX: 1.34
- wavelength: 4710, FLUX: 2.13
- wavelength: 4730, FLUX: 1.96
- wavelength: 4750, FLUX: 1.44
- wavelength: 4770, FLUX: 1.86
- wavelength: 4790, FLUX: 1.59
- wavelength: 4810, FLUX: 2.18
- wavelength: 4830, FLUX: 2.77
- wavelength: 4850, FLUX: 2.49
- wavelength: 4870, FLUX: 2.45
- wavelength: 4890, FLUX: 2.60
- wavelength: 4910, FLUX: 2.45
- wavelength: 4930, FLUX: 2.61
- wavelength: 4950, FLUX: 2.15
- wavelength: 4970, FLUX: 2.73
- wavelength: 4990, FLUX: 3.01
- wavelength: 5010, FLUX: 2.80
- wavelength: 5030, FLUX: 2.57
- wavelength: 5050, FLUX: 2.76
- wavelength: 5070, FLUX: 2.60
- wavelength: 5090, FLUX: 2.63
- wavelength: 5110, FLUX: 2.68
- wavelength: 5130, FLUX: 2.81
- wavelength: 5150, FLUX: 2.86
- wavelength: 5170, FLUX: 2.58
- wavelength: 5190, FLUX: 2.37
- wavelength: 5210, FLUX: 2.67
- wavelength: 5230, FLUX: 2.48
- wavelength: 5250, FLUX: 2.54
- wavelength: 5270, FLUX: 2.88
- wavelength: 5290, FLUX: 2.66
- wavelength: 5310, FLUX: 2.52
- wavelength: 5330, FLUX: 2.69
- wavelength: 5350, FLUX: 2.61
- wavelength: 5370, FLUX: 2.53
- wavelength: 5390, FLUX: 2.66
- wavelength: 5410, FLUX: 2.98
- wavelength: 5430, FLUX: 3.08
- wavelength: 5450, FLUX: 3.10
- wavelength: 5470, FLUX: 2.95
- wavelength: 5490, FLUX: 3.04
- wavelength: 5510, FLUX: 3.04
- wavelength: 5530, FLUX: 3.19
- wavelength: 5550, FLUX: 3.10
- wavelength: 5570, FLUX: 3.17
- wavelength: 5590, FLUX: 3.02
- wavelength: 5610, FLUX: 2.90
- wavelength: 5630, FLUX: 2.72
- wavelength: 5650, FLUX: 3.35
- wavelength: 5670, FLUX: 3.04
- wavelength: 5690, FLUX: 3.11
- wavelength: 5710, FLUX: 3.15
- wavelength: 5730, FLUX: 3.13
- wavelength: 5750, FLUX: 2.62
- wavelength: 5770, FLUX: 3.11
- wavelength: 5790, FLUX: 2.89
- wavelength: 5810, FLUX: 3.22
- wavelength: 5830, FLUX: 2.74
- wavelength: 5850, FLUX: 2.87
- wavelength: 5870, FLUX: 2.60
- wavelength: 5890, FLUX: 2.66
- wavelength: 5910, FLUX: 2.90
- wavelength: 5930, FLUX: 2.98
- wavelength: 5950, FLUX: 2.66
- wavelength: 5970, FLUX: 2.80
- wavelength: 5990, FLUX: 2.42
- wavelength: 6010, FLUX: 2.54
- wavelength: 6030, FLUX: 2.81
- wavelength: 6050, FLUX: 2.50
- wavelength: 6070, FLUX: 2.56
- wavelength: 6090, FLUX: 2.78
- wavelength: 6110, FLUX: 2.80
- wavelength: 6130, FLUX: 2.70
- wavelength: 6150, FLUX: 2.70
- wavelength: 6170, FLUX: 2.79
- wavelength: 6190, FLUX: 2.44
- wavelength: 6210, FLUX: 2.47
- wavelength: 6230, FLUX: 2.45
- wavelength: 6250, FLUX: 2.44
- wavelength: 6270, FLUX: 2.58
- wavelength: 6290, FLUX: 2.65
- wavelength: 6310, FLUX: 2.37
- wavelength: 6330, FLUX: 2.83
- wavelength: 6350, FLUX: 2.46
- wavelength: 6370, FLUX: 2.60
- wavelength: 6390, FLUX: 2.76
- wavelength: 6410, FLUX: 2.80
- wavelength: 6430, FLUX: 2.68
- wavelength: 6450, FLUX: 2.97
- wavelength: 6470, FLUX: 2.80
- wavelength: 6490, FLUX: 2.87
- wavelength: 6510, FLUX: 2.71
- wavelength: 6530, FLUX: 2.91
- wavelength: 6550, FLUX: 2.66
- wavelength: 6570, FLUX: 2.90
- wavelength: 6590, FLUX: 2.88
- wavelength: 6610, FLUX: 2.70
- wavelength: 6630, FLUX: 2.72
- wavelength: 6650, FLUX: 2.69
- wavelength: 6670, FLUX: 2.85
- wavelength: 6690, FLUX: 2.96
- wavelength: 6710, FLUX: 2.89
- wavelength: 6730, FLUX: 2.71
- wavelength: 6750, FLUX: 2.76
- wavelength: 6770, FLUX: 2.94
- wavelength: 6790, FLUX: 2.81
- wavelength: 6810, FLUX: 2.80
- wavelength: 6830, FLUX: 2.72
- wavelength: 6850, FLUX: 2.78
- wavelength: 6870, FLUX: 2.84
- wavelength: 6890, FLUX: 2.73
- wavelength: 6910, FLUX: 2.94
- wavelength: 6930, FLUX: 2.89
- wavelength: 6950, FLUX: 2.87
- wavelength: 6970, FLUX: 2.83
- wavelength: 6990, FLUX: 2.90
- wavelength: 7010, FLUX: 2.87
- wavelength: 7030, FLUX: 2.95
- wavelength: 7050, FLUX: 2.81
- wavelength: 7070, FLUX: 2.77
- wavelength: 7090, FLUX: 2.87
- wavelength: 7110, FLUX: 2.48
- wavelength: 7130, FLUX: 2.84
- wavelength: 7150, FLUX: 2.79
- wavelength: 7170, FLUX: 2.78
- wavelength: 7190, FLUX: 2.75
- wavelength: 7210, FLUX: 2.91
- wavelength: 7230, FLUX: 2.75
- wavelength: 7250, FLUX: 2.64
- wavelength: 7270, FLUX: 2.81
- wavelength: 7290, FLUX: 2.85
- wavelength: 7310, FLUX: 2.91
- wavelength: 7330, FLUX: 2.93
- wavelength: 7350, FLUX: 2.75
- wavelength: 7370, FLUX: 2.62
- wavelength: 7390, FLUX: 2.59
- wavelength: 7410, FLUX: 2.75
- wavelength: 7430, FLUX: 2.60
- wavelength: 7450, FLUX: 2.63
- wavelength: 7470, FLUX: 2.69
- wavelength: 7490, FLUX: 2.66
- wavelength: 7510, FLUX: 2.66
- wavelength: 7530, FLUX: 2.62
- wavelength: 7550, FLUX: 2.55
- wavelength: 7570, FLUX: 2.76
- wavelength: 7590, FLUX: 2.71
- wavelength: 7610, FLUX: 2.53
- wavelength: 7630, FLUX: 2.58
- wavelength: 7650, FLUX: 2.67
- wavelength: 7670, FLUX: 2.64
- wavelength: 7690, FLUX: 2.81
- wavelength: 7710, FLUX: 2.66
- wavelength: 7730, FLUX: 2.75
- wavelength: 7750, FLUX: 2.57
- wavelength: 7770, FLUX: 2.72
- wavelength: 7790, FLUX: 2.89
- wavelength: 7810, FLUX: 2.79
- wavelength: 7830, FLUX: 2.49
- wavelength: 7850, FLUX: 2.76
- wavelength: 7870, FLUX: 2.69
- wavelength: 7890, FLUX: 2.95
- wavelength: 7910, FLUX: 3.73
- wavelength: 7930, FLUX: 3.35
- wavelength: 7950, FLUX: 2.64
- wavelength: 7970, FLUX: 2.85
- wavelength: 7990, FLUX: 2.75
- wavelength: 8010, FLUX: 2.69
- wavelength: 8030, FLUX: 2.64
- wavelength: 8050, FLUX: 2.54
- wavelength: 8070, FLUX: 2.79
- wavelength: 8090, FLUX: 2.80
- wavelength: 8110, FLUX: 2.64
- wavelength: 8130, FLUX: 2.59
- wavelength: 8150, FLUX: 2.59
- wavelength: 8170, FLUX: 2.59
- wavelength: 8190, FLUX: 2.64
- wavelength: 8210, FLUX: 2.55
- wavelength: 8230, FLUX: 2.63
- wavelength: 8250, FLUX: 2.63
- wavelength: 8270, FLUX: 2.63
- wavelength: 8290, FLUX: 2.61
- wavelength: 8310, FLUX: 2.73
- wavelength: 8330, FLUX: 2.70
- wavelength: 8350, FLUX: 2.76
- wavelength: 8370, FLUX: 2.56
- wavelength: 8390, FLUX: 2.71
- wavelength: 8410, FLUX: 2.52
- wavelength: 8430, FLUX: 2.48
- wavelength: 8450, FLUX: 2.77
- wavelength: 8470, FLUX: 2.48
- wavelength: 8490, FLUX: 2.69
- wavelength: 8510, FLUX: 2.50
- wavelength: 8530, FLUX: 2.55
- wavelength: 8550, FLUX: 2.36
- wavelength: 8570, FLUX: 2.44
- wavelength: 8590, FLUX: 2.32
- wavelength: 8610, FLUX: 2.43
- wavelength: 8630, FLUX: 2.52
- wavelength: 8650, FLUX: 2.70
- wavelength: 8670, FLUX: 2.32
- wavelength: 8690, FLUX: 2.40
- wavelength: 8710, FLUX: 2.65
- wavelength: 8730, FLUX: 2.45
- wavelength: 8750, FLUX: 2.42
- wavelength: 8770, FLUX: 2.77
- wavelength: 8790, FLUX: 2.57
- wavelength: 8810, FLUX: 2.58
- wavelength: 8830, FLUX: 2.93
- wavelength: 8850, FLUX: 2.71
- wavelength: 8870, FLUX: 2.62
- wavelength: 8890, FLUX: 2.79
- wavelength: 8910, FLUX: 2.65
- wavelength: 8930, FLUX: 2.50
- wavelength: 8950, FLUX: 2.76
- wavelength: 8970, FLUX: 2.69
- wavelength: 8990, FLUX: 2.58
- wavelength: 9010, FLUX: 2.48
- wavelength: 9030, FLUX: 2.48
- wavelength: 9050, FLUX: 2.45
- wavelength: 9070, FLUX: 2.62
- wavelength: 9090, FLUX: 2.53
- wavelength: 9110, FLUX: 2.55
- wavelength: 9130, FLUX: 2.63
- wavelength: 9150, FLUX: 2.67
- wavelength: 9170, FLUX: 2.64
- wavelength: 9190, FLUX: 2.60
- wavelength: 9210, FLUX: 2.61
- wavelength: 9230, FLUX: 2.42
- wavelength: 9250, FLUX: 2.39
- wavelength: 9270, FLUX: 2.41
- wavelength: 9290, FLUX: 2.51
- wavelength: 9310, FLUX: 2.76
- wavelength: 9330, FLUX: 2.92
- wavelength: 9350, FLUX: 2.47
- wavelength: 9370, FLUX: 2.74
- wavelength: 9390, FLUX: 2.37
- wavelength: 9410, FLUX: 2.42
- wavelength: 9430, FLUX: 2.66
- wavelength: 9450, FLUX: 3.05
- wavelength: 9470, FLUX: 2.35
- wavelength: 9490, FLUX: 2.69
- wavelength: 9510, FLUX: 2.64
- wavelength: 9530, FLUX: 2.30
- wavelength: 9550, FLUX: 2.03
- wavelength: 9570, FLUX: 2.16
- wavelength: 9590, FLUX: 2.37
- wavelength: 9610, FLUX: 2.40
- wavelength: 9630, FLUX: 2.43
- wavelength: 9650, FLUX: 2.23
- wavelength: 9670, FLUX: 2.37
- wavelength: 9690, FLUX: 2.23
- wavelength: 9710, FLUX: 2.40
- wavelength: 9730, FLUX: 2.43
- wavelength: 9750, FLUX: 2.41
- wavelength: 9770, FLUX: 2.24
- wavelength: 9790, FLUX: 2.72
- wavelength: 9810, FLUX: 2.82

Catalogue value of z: 0.205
